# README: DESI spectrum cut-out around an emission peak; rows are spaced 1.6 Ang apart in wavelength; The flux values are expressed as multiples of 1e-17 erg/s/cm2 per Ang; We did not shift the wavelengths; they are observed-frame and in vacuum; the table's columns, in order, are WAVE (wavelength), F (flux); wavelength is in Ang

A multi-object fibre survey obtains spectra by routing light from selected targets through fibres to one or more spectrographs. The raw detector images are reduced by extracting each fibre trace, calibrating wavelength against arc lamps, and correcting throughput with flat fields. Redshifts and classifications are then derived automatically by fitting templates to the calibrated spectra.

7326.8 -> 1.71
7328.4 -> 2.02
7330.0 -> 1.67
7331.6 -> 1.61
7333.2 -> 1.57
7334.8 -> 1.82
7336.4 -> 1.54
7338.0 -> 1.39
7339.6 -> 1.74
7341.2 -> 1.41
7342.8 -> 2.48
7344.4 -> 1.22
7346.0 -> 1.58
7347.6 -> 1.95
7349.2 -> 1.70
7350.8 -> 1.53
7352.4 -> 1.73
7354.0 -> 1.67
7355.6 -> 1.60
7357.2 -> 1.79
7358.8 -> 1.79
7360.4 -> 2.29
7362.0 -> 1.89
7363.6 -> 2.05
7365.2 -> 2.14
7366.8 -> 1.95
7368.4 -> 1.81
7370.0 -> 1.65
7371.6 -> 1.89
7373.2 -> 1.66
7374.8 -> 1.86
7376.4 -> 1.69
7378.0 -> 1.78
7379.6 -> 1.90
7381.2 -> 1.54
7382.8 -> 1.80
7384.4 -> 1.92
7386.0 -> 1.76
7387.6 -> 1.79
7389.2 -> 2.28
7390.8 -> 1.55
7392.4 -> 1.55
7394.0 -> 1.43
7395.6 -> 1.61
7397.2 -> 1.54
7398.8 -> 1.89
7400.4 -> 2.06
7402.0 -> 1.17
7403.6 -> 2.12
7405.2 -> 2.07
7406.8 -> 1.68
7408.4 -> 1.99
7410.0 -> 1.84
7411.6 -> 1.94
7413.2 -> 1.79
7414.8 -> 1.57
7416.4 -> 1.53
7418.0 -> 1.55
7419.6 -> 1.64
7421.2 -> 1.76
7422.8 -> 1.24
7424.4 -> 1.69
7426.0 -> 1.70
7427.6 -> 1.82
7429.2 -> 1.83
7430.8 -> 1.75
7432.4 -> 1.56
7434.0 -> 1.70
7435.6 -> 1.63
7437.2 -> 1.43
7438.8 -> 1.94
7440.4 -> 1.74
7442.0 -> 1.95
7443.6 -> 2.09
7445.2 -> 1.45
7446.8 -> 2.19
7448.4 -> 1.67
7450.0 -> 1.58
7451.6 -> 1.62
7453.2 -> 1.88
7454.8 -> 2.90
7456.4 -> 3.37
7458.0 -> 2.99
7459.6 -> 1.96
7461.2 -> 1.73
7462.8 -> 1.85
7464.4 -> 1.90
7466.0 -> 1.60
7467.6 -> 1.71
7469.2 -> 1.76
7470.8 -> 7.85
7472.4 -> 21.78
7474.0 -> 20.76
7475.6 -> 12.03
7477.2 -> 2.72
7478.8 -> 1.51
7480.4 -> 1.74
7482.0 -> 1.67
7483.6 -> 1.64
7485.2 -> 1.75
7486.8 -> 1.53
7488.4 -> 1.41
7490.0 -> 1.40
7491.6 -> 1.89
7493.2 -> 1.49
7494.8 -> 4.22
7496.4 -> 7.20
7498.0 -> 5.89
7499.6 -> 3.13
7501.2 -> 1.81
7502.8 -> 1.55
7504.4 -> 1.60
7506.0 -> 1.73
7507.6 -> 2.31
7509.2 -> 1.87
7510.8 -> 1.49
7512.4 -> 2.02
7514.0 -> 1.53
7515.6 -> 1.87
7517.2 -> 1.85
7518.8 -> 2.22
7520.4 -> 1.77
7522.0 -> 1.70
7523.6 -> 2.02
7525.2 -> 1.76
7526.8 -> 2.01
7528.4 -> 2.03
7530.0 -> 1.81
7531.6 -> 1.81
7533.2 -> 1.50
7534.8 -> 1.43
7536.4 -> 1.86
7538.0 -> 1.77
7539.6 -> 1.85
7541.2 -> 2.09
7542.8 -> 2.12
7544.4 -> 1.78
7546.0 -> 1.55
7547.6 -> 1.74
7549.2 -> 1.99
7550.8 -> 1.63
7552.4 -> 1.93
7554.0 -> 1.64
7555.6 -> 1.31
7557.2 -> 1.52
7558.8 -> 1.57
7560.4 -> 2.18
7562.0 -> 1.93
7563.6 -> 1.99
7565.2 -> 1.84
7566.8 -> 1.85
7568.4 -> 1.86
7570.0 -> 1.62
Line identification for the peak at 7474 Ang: Halpha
